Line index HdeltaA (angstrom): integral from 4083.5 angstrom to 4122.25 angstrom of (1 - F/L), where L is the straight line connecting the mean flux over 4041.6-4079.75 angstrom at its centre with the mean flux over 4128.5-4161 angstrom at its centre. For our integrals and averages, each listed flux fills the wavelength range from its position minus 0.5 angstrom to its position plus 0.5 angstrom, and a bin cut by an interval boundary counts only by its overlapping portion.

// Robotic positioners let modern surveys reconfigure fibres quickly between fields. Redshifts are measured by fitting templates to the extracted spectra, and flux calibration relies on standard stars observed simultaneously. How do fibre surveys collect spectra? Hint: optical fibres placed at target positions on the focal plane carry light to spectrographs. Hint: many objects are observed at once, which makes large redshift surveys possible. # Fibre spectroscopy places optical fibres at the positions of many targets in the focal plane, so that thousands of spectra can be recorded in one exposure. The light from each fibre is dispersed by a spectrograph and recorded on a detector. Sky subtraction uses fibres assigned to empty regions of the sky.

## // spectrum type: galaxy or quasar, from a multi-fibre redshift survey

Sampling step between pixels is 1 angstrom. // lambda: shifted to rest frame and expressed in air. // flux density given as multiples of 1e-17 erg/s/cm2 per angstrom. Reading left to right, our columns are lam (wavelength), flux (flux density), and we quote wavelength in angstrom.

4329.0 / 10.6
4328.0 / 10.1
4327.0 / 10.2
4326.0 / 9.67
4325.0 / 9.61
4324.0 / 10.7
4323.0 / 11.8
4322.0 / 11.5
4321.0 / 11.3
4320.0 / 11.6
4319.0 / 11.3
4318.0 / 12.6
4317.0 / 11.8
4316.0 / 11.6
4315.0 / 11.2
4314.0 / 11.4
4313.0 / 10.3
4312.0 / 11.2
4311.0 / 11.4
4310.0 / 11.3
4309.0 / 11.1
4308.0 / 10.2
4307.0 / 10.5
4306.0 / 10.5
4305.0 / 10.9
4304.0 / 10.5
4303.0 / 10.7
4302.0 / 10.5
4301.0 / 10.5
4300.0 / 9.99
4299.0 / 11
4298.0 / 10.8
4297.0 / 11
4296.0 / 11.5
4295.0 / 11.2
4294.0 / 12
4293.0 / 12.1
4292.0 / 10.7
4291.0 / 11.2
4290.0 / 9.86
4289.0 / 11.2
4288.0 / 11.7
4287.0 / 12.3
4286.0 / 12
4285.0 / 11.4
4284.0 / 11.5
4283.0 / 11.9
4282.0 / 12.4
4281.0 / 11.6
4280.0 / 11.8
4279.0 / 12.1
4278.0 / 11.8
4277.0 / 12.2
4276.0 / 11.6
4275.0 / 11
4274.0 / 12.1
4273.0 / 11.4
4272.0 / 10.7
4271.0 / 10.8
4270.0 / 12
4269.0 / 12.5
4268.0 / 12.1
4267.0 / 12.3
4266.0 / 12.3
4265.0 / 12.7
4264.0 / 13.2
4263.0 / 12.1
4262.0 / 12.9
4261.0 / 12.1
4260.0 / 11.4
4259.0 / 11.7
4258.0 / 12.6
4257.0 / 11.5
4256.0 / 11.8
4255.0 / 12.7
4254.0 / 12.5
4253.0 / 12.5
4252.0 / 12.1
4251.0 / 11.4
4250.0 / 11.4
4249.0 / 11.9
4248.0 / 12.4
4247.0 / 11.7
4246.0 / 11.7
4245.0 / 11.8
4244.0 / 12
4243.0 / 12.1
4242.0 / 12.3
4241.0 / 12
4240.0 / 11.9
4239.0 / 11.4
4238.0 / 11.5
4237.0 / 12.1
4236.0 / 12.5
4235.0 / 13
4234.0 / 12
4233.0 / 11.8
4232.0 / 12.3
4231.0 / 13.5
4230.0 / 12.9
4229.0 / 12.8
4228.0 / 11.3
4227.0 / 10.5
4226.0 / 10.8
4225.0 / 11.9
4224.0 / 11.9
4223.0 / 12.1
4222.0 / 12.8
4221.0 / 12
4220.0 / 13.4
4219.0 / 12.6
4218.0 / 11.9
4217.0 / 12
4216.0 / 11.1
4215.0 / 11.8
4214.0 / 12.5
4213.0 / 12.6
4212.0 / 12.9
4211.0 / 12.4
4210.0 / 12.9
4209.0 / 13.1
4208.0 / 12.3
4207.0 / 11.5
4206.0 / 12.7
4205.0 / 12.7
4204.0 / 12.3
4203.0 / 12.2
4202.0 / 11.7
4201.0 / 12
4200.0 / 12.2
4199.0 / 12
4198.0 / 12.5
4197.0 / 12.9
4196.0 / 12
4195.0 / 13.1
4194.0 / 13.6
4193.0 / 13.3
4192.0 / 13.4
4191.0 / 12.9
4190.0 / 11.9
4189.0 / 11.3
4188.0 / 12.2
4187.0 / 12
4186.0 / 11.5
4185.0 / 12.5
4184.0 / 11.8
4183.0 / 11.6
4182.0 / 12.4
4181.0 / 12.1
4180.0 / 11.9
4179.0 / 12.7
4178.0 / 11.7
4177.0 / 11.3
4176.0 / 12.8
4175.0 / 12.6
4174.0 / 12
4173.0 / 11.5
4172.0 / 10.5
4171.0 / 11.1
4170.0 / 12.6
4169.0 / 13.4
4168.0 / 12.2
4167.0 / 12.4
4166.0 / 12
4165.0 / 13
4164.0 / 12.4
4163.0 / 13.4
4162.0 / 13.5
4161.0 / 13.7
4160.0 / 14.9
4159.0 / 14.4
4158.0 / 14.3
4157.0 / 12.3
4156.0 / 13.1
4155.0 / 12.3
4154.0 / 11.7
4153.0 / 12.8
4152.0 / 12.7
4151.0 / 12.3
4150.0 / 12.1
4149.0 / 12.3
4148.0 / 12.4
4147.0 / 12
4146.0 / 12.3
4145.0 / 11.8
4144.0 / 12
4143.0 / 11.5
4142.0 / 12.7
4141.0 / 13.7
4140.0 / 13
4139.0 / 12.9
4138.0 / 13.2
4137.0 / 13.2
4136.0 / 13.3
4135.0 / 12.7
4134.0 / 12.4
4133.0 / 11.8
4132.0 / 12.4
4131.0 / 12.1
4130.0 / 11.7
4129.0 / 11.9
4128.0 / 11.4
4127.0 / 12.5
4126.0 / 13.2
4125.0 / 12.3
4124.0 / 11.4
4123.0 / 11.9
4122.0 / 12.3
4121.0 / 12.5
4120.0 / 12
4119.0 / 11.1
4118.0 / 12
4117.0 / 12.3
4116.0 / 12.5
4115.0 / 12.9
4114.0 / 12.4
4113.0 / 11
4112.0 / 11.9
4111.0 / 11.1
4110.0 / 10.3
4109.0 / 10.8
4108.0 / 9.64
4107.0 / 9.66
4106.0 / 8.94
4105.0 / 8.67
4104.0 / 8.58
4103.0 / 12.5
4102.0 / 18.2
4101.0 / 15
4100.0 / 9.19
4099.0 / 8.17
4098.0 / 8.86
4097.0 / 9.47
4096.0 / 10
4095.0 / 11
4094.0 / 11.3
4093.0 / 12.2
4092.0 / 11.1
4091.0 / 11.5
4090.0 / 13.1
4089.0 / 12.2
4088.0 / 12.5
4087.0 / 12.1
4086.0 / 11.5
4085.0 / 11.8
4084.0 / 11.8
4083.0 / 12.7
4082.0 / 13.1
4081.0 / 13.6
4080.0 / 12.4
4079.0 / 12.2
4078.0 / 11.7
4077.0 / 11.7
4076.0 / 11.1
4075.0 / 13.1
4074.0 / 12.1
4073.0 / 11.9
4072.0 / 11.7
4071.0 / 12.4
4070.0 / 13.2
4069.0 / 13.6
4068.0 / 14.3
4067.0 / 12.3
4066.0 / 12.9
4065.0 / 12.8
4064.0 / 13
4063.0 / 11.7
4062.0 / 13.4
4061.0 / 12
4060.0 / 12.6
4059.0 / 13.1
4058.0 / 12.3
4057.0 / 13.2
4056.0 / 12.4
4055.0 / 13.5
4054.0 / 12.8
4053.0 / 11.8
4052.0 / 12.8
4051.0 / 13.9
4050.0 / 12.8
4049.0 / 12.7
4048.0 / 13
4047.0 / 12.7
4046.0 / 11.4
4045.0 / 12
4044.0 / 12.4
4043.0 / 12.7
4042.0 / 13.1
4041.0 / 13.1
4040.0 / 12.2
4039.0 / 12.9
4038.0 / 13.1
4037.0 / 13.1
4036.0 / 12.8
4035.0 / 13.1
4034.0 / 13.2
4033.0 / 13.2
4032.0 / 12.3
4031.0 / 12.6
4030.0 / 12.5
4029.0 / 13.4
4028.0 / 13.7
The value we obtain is 3.79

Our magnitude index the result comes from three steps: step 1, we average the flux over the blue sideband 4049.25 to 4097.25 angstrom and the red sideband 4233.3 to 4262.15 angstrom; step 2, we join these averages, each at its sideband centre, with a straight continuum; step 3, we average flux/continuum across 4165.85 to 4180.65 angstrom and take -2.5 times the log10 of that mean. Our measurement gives 0.01 mag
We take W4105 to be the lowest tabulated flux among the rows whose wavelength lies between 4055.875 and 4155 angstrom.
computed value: 8.17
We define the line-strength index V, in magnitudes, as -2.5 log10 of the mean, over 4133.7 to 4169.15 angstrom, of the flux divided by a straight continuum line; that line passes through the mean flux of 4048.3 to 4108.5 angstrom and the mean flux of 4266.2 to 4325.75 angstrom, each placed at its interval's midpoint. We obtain -0.088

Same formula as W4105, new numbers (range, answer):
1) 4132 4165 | 11.5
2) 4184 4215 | 11.3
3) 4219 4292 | 9.86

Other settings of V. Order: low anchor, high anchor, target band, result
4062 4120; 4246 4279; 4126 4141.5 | -0.07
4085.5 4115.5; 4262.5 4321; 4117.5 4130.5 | -0.07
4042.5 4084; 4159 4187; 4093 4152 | 0.06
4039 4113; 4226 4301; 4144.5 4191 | -0.04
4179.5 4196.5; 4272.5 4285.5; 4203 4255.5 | -0.01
